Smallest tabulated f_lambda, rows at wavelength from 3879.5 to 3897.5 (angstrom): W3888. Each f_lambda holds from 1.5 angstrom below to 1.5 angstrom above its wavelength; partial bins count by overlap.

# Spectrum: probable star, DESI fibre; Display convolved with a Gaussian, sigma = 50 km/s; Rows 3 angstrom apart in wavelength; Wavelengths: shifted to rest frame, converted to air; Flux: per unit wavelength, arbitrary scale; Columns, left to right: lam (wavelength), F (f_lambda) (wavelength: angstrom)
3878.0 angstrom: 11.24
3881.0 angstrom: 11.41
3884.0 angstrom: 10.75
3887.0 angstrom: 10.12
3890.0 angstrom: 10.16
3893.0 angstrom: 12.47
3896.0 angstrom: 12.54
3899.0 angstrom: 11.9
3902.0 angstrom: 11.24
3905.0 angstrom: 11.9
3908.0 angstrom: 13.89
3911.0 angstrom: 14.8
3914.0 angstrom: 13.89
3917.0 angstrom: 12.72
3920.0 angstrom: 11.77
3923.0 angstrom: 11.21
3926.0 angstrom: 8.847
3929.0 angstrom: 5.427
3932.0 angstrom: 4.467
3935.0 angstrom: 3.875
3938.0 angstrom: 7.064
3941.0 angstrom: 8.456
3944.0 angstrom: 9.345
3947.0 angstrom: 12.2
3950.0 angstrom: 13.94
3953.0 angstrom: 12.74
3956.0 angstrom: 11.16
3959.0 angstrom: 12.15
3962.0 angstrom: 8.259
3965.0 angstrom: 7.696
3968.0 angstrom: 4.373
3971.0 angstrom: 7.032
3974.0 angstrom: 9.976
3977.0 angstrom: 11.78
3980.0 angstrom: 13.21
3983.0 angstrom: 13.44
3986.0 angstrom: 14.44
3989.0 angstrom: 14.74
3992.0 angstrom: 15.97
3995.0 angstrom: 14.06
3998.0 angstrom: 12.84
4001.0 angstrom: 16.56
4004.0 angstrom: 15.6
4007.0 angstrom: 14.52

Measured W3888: 10.12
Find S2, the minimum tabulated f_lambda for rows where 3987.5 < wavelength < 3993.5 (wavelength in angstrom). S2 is 14.74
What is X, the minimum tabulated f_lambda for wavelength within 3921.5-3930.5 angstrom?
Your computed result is 5.427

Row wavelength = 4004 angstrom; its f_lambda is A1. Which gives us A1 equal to 15.6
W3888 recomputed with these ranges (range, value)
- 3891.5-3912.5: 11.24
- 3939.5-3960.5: 8.456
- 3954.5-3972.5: 4.373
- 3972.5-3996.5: 9.976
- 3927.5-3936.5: 3.875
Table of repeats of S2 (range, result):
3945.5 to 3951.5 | 12.2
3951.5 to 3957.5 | 11.16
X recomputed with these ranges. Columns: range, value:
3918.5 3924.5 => 11.21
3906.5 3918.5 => 12.72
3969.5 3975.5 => 7.032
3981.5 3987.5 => 13.44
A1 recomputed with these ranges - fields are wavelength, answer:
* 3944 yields 9.345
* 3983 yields 13.44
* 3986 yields 14.44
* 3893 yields 12.47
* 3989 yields 14.74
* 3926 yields 8.847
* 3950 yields 13.94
